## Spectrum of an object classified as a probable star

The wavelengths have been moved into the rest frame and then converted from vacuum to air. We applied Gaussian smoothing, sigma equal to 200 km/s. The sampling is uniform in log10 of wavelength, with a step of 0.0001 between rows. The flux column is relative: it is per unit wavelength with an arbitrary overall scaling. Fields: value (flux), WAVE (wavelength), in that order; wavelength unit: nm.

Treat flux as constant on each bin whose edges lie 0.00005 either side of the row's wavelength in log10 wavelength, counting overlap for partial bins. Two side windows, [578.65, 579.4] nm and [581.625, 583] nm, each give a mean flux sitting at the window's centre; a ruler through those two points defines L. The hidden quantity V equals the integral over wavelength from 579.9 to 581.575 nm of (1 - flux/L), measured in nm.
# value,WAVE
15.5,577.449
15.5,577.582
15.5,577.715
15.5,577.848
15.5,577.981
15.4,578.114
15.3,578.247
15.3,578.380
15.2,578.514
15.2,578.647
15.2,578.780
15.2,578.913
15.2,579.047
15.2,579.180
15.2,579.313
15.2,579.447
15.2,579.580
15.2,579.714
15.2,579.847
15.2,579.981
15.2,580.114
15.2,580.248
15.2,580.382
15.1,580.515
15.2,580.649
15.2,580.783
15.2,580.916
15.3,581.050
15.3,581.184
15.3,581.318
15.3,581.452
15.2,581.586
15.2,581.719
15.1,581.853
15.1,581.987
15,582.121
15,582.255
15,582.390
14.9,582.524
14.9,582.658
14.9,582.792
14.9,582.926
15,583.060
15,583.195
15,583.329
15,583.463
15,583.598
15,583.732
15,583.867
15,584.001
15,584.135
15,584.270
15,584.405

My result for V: -0.01 nm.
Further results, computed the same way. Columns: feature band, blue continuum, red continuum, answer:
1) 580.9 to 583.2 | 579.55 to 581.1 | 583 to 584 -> 0.00 nm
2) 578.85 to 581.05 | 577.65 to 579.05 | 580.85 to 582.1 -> 0.01 nm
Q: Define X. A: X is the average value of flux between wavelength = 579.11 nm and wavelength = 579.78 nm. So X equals 15.2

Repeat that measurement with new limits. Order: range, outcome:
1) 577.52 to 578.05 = 15.5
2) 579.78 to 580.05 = 15.2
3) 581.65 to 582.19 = 15.1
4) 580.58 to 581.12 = 15.2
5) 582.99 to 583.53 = 15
